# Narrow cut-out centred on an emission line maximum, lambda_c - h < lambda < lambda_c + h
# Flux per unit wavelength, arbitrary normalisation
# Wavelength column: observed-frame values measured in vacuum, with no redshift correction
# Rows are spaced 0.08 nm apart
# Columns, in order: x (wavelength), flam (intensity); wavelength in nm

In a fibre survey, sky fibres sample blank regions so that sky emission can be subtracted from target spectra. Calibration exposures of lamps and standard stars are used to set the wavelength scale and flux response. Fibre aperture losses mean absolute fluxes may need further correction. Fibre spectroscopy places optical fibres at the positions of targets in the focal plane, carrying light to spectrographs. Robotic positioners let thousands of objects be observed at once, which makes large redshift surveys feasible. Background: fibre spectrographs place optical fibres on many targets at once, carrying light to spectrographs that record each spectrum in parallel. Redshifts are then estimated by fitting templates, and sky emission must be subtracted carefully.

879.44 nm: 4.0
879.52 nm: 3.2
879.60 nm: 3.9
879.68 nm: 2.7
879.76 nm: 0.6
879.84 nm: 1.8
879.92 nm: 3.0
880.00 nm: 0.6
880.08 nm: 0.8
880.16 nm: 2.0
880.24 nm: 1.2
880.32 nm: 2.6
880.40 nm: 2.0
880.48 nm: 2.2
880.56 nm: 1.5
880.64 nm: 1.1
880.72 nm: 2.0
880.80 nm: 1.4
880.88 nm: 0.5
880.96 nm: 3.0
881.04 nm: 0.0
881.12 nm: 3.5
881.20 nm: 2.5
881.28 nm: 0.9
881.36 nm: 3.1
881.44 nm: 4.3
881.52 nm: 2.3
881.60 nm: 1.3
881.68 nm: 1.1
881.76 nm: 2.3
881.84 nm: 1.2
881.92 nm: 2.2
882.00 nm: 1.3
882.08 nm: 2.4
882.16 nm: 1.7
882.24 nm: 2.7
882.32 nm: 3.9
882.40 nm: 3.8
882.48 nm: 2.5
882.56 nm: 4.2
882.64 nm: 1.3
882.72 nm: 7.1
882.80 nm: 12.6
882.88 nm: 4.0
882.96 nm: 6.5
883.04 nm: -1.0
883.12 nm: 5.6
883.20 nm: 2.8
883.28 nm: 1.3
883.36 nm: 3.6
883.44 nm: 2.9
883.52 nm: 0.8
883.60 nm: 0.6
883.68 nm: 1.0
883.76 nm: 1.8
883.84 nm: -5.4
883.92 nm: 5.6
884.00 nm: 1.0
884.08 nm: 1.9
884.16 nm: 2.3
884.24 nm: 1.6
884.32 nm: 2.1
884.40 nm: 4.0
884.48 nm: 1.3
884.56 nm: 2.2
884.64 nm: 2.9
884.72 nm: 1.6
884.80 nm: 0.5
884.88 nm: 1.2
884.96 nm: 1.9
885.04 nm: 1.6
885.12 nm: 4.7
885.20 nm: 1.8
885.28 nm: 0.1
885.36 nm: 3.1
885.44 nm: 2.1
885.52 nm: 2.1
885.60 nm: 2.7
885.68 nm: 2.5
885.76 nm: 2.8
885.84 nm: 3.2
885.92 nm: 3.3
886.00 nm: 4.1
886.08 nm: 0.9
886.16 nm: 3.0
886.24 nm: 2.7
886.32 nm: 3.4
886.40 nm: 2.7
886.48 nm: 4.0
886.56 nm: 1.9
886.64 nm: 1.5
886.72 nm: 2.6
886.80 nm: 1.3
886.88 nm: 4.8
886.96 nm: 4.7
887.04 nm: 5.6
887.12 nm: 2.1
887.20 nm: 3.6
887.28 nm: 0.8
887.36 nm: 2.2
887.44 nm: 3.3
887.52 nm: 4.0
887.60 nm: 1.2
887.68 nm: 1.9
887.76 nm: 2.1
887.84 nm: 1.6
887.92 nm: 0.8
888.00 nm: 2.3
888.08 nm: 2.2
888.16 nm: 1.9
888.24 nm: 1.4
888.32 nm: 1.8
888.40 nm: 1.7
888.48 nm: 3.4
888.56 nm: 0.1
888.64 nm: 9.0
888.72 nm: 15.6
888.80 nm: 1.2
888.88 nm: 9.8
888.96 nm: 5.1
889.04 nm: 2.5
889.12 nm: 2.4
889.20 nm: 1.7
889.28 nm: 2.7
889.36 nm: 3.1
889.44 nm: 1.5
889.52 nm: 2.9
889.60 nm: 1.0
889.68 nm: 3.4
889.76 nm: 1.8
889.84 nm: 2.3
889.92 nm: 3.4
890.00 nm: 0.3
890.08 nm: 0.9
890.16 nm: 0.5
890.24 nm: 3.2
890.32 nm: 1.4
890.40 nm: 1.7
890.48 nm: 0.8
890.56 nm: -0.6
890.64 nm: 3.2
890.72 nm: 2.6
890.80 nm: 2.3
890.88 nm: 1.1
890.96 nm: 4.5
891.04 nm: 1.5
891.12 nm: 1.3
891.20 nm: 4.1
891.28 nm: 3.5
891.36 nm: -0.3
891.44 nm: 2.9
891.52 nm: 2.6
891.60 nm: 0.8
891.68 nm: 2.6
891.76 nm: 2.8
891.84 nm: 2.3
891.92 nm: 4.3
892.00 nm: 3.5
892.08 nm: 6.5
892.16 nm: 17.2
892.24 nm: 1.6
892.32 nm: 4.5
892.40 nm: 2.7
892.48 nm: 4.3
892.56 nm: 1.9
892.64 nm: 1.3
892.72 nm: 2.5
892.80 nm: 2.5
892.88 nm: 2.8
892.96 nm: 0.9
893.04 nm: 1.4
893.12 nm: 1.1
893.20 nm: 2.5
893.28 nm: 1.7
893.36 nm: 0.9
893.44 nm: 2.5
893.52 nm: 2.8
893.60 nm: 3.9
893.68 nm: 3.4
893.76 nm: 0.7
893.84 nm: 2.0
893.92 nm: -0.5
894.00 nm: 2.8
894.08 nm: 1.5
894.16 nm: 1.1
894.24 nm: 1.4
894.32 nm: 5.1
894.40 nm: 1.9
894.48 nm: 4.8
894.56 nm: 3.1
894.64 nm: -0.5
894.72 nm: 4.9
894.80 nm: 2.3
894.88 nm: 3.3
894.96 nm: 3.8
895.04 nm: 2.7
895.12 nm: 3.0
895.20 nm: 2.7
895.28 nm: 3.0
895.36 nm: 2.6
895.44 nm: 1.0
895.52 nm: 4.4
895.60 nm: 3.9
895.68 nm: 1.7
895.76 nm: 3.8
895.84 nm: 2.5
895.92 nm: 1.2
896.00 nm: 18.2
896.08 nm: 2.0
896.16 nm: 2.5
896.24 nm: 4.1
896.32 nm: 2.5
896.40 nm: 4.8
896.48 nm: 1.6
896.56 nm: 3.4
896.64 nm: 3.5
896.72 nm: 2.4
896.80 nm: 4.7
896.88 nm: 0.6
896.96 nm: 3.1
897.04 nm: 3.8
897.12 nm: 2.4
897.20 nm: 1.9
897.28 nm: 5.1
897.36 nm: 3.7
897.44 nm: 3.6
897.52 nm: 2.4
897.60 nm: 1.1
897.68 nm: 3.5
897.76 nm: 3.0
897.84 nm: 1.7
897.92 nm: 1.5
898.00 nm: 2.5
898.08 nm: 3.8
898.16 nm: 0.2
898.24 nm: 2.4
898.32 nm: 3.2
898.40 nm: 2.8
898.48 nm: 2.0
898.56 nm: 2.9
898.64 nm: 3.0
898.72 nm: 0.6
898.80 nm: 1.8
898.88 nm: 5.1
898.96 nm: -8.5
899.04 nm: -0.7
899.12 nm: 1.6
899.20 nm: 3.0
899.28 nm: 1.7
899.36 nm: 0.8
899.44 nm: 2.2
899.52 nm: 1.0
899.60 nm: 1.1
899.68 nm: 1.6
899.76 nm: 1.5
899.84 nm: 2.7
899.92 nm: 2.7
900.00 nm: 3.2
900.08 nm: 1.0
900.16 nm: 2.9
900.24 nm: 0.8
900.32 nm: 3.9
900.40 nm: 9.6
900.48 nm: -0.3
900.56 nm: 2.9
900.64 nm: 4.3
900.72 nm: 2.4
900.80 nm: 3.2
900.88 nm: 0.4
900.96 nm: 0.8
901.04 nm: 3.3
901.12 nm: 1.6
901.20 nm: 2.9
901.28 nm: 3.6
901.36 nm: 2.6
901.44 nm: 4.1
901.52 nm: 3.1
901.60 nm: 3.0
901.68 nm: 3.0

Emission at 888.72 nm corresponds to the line Hbeta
